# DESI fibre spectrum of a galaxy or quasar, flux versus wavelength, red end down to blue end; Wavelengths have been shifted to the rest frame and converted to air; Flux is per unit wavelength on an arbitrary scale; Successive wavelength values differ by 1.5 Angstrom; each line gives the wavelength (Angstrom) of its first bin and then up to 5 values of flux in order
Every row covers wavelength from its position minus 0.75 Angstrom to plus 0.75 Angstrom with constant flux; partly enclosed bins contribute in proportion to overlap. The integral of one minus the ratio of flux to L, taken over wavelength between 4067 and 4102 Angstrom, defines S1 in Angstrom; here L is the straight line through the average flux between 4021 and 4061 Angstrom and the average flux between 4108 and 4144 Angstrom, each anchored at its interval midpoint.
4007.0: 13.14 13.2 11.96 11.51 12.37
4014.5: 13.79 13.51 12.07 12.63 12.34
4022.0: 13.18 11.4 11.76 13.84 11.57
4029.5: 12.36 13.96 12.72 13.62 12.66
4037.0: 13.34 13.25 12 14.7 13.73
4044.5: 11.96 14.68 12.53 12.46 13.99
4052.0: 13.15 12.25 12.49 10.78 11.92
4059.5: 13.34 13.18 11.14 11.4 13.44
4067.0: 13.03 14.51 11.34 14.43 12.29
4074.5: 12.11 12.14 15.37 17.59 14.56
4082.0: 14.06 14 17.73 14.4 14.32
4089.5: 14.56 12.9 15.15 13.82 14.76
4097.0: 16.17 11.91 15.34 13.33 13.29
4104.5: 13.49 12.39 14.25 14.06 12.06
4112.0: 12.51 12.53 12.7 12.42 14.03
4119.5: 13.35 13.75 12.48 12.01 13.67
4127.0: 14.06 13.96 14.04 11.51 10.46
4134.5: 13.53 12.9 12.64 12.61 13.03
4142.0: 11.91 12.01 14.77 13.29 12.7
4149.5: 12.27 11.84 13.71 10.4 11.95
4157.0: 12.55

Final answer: -3.7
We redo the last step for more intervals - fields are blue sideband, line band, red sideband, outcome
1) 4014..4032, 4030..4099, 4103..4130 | -3.0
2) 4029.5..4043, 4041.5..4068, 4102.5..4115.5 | 0.9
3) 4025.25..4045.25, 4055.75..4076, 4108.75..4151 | 0.7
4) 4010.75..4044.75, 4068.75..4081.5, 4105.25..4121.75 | -0.8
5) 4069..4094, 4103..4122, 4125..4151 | 0.5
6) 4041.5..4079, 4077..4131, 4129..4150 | -4.5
